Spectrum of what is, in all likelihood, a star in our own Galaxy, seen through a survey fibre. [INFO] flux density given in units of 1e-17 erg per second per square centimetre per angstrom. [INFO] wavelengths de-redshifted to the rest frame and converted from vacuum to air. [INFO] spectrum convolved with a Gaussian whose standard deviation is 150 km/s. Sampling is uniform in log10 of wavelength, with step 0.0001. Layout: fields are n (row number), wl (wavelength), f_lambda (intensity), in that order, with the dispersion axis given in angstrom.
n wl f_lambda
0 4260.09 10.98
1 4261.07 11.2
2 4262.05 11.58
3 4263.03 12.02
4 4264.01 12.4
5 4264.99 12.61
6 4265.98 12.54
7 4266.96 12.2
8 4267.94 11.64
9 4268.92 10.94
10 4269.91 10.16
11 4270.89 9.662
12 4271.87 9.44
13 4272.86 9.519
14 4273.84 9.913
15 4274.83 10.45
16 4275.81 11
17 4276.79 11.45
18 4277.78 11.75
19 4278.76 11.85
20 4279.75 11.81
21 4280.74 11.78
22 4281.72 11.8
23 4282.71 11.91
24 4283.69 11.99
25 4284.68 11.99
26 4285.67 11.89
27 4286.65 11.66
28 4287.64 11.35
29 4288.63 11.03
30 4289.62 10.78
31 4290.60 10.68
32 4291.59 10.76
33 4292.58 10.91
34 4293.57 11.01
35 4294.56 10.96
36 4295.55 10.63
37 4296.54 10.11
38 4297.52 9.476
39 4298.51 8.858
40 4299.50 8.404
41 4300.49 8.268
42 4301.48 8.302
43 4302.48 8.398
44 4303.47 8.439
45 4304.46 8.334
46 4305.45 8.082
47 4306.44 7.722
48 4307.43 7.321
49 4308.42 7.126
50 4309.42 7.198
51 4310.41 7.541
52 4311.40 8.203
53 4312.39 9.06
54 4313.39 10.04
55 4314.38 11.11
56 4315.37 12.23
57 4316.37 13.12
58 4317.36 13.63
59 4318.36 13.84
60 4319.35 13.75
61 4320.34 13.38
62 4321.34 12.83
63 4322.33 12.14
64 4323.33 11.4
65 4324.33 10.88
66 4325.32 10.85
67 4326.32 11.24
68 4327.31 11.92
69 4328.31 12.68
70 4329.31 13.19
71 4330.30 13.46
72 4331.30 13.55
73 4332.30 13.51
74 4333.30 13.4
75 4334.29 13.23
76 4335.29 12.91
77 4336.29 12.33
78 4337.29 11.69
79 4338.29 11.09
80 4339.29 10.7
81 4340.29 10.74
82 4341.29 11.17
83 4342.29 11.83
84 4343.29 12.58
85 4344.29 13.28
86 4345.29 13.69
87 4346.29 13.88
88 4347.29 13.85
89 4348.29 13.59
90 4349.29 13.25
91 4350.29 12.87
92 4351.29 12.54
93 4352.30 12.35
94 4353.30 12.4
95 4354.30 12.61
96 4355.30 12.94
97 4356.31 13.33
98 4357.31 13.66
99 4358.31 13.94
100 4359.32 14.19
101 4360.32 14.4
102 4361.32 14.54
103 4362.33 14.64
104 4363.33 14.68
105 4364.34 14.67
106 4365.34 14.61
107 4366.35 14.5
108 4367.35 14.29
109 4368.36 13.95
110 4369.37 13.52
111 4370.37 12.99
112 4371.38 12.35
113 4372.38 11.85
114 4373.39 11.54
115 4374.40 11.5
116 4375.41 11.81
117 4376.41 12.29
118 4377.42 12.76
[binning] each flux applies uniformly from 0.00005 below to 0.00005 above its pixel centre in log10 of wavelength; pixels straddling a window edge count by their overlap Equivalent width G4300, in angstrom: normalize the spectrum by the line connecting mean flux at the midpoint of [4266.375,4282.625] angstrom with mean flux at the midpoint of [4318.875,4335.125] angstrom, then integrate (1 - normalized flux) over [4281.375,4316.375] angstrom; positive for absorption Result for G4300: 5.5 angstrom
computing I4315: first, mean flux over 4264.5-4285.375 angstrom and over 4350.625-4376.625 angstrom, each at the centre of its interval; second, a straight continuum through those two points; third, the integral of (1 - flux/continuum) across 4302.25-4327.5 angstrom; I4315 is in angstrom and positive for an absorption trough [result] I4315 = 3.79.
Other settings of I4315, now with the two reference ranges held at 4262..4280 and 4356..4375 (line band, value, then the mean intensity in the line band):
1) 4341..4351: 0.1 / 13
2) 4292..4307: 3.4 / 9.19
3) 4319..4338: 0.2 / 12.5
